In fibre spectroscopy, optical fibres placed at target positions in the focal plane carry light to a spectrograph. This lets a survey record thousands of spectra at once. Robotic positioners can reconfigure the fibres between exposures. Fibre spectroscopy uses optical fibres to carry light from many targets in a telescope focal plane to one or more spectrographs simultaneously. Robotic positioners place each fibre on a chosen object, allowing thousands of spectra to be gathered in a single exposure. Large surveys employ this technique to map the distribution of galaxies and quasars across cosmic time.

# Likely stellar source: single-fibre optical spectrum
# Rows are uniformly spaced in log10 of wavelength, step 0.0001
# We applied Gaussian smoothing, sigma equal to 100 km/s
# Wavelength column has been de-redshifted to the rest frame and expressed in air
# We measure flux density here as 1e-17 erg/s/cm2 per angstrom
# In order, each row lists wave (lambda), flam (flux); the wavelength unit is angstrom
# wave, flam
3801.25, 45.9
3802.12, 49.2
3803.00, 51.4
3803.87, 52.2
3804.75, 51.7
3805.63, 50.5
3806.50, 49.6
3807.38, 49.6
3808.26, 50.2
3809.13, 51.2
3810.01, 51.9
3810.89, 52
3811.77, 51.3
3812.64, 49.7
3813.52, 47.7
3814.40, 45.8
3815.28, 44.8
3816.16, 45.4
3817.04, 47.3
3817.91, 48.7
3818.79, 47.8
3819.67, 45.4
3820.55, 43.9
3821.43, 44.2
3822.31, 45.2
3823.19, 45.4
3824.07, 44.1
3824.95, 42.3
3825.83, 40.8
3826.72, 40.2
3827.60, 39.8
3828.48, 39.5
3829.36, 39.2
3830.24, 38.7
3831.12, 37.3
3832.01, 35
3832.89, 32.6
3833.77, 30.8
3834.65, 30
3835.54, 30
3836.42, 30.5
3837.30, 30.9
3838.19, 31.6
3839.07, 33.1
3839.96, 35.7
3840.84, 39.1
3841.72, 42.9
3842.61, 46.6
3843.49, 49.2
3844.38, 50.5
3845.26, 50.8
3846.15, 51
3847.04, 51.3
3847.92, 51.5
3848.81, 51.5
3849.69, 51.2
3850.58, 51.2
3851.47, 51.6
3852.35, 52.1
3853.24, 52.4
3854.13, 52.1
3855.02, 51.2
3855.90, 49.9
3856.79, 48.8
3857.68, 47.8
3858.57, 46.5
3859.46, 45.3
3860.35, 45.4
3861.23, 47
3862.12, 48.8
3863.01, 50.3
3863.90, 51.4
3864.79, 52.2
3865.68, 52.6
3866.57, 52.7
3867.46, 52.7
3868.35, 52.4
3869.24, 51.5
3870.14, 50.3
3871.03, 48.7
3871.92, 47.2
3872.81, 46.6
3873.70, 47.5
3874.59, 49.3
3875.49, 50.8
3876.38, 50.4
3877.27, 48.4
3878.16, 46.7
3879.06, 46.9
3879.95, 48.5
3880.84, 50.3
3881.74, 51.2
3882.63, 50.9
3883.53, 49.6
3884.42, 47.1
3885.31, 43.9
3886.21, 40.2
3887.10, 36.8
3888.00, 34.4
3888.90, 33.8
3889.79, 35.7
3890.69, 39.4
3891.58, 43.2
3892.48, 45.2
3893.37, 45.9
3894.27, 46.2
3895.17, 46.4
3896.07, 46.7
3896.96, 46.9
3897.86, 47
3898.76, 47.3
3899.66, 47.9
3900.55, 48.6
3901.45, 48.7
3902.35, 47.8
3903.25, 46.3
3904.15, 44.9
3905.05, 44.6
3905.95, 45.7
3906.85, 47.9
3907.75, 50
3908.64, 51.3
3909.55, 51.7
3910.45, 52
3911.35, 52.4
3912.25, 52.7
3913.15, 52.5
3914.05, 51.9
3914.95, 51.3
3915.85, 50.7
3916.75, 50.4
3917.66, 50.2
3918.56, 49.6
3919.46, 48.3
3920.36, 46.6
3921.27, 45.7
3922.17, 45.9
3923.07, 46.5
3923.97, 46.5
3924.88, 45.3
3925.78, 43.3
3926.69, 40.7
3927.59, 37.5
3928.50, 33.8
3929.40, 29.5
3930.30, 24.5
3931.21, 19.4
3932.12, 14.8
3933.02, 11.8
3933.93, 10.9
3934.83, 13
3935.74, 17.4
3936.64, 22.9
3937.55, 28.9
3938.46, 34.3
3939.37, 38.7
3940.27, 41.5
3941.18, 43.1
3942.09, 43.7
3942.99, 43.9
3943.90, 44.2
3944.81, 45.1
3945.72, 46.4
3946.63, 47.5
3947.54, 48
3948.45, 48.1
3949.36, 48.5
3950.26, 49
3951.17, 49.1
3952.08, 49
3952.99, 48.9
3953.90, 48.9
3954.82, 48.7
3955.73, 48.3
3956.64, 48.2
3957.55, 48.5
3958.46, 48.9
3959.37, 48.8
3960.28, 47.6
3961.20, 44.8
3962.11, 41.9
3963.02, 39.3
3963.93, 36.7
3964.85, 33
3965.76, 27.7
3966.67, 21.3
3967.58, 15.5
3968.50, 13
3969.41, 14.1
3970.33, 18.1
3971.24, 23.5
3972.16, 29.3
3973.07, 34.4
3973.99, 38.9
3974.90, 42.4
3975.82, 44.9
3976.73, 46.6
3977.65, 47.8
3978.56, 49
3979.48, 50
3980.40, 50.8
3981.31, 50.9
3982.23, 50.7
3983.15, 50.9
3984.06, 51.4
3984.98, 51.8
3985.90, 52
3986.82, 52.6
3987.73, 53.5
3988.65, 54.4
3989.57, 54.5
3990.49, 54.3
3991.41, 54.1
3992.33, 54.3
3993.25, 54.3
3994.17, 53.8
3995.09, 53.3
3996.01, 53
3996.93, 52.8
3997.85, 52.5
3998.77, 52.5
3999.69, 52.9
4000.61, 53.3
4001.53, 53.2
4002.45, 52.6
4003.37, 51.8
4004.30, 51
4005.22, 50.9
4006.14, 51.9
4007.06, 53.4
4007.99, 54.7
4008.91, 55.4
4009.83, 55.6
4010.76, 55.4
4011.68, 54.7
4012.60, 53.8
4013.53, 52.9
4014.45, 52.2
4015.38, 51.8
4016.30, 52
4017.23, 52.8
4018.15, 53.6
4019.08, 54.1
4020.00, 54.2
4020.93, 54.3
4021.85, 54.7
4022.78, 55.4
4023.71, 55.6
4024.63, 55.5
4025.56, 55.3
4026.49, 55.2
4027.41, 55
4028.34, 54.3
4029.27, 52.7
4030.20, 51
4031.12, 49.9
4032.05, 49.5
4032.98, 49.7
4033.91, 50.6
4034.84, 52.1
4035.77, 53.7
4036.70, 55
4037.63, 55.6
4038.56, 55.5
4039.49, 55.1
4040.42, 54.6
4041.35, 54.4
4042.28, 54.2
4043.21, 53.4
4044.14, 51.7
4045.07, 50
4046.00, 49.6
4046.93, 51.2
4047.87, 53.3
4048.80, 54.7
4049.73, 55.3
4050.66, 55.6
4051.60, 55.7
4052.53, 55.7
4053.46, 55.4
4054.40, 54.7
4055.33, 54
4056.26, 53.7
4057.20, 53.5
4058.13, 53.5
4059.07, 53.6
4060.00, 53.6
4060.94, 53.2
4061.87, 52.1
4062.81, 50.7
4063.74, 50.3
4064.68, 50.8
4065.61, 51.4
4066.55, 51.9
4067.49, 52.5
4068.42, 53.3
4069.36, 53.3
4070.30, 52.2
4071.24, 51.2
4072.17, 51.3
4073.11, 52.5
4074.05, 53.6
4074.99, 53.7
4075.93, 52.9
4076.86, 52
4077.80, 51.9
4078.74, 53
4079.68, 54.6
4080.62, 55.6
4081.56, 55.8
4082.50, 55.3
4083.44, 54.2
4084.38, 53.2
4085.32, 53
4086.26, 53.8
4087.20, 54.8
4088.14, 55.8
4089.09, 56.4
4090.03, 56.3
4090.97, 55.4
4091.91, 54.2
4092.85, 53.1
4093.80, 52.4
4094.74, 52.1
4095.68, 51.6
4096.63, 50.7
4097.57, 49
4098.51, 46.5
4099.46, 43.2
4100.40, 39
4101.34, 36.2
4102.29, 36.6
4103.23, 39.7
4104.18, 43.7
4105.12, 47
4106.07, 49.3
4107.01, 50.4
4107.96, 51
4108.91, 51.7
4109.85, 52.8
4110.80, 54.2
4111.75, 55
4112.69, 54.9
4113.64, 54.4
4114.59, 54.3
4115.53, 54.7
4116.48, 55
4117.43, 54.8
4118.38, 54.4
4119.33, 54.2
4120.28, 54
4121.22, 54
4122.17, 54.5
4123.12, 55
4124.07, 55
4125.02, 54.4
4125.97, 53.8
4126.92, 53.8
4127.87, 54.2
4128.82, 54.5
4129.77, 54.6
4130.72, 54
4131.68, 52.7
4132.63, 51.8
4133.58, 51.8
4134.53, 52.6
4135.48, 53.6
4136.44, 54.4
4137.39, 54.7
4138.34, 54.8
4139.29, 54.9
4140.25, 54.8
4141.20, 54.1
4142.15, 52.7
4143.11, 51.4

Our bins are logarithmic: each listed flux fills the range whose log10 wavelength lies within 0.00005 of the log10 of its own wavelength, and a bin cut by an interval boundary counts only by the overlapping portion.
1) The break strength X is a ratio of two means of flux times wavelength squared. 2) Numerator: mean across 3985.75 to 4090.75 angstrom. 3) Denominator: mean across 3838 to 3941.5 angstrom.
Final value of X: 1.3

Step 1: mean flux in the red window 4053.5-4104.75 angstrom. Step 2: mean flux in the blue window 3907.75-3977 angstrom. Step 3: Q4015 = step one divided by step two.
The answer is 1.30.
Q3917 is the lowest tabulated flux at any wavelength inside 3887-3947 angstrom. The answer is 10.9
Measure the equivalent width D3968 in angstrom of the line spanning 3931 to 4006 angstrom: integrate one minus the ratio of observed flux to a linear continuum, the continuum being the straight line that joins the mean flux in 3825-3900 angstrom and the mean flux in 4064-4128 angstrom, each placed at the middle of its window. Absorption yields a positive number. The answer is 8.90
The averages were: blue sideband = 45.2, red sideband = 52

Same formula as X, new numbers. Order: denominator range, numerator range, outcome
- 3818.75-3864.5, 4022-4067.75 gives 1.35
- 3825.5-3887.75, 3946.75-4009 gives 1.07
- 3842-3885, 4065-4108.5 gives 1.15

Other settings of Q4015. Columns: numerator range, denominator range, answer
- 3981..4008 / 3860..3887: 1.08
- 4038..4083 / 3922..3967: 1.38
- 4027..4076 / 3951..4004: 1.17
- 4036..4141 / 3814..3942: 1.20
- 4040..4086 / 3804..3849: 1.22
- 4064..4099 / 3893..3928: 1.11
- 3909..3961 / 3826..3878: 0.93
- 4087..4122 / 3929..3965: 1.31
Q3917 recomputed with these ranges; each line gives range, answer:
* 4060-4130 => 36.2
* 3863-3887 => 40.2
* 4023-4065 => 49.5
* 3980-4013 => 50.7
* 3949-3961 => 47.6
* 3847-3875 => 45.3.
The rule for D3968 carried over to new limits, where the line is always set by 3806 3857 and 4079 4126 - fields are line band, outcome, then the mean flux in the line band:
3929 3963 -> 6.28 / 38.9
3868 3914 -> -0.91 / 47.1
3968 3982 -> 3.28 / 37.1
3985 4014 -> -2.56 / 53.4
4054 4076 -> -0.79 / 52.6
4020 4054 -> -2.43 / 53.6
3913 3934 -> 3.20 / 39.8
